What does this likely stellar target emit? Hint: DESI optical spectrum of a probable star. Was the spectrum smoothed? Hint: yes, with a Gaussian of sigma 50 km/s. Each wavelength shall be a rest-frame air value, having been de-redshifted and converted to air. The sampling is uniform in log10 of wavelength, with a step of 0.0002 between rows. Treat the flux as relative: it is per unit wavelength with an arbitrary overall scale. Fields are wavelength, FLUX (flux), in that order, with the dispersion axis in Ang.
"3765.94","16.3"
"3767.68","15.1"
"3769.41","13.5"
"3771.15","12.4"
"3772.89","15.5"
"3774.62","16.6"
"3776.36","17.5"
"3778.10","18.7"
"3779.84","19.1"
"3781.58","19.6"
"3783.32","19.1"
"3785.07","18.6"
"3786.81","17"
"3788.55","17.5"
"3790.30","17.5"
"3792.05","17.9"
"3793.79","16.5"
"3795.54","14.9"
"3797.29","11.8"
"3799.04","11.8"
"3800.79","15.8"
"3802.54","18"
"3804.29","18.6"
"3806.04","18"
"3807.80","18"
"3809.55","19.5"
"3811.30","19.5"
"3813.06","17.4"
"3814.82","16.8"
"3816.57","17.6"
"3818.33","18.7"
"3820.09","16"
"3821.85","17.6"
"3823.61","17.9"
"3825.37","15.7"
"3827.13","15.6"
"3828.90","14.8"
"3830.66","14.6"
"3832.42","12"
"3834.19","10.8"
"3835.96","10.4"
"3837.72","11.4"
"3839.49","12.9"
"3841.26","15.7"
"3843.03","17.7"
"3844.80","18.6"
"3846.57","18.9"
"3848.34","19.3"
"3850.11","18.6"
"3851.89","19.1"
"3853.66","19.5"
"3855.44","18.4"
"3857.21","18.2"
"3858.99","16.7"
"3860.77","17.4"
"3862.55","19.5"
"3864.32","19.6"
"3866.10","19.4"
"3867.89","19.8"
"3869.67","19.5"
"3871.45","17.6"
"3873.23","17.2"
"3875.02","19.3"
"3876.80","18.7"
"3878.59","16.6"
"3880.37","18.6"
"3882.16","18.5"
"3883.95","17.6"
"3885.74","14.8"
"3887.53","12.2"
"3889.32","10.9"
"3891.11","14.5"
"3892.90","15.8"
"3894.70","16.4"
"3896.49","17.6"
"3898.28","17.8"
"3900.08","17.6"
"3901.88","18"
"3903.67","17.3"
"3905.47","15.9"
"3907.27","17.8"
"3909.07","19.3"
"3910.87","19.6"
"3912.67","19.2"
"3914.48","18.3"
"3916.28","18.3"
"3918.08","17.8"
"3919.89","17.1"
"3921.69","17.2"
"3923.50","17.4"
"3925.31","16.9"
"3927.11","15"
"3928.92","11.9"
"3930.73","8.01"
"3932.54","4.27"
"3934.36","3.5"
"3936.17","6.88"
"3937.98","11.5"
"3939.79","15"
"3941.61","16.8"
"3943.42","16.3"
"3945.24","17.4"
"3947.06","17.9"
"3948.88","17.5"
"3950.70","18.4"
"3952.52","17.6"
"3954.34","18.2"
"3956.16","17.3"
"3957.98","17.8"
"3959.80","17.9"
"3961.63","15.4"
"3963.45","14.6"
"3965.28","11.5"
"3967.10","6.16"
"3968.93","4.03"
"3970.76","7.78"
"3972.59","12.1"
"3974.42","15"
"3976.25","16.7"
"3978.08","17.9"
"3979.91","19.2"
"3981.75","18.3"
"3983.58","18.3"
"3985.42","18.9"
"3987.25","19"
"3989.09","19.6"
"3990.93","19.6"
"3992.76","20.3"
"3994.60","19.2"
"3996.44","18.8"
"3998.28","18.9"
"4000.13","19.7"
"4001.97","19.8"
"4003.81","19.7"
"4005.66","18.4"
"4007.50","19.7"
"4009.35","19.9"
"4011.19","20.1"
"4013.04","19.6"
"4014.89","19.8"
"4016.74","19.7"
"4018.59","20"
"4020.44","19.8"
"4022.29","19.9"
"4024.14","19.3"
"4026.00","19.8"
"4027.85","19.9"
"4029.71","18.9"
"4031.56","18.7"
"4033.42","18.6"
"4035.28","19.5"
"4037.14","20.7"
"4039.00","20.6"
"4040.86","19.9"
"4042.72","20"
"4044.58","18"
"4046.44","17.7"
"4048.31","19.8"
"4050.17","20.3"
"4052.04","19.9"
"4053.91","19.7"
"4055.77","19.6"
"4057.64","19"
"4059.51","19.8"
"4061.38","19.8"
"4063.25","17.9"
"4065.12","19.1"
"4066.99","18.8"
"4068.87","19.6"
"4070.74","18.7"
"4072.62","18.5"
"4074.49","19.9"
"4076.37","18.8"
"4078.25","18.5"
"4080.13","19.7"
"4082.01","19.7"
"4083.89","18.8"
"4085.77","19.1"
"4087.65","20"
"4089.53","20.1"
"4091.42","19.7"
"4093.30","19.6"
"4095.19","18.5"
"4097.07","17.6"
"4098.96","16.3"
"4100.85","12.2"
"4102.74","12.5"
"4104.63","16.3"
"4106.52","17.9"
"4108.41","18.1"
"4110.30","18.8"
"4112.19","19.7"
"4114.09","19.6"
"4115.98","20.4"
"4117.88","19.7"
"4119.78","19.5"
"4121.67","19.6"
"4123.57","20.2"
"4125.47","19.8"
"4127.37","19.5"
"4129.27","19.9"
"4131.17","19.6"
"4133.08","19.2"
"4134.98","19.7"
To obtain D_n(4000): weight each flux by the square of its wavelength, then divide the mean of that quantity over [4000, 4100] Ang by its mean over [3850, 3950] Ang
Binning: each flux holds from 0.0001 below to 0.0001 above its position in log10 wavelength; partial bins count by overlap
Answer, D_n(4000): 1.3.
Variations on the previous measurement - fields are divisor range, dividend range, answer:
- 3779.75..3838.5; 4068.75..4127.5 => 1.32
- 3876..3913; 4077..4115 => 1.19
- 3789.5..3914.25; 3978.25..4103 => 1.24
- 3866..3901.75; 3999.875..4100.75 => 1.23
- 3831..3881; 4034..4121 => 1.23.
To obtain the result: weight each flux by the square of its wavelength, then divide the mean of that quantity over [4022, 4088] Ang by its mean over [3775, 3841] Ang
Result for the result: 1.34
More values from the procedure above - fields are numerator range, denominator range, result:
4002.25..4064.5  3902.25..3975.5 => 1.39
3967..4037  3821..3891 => 1.17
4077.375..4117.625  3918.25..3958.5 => 1.36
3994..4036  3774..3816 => 1.26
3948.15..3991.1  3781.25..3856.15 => 1.02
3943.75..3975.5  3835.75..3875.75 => 0.86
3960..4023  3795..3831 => 1.14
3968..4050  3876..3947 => 1.25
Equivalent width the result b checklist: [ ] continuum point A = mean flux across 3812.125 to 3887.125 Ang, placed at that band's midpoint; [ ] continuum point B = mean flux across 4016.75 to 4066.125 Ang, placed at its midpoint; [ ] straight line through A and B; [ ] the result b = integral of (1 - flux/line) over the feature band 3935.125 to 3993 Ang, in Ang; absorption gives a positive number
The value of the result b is 9.1 Ang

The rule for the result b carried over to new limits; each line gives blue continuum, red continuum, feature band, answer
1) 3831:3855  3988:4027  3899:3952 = 6.6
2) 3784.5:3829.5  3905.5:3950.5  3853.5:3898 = -4.1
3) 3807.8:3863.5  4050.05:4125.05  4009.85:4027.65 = -1.5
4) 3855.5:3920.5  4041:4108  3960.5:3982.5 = 5.8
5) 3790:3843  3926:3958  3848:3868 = -4.7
